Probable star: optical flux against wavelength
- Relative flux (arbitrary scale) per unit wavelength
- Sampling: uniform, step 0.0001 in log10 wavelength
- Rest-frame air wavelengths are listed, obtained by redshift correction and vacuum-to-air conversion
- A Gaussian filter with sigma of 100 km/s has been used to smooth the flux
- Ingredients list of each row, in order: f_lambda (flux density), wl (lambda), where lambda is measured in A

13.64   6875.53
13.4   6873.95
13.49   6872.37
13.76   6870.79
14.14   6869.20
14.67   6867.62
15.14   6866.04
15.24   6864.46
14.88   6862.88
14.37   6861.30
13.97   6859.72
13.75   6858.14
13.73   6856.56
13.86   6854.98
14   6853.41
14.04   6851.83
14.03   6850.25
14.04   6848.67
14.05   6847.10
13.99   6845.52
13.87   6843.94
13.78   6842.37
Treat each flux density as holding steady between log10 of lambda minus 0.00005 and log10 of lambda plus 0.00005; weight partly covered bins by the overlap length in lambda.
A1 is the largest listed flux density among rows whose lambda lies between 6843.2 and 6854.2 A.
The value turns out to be 14.05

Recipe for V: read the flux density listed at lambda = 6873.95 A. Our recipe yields 13.4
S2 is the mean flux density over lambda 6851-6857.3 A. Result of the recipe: 13.9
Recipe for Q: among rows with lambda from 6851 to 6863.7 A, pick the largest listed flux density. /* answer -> 14.88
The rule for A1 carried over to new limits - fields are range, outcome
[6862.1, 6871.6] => 15.24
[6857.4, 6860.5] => 13.97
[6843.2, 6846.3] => 13.99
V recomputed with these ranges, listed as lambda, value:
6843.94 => 13.87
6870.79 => 13.76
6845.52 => 13.99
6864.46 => 15.24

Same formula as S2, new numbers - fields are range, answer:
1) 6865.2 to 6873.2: 14.2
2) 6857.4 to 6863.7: 14.3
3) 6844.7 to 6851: 14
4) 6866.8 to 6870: 14.4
